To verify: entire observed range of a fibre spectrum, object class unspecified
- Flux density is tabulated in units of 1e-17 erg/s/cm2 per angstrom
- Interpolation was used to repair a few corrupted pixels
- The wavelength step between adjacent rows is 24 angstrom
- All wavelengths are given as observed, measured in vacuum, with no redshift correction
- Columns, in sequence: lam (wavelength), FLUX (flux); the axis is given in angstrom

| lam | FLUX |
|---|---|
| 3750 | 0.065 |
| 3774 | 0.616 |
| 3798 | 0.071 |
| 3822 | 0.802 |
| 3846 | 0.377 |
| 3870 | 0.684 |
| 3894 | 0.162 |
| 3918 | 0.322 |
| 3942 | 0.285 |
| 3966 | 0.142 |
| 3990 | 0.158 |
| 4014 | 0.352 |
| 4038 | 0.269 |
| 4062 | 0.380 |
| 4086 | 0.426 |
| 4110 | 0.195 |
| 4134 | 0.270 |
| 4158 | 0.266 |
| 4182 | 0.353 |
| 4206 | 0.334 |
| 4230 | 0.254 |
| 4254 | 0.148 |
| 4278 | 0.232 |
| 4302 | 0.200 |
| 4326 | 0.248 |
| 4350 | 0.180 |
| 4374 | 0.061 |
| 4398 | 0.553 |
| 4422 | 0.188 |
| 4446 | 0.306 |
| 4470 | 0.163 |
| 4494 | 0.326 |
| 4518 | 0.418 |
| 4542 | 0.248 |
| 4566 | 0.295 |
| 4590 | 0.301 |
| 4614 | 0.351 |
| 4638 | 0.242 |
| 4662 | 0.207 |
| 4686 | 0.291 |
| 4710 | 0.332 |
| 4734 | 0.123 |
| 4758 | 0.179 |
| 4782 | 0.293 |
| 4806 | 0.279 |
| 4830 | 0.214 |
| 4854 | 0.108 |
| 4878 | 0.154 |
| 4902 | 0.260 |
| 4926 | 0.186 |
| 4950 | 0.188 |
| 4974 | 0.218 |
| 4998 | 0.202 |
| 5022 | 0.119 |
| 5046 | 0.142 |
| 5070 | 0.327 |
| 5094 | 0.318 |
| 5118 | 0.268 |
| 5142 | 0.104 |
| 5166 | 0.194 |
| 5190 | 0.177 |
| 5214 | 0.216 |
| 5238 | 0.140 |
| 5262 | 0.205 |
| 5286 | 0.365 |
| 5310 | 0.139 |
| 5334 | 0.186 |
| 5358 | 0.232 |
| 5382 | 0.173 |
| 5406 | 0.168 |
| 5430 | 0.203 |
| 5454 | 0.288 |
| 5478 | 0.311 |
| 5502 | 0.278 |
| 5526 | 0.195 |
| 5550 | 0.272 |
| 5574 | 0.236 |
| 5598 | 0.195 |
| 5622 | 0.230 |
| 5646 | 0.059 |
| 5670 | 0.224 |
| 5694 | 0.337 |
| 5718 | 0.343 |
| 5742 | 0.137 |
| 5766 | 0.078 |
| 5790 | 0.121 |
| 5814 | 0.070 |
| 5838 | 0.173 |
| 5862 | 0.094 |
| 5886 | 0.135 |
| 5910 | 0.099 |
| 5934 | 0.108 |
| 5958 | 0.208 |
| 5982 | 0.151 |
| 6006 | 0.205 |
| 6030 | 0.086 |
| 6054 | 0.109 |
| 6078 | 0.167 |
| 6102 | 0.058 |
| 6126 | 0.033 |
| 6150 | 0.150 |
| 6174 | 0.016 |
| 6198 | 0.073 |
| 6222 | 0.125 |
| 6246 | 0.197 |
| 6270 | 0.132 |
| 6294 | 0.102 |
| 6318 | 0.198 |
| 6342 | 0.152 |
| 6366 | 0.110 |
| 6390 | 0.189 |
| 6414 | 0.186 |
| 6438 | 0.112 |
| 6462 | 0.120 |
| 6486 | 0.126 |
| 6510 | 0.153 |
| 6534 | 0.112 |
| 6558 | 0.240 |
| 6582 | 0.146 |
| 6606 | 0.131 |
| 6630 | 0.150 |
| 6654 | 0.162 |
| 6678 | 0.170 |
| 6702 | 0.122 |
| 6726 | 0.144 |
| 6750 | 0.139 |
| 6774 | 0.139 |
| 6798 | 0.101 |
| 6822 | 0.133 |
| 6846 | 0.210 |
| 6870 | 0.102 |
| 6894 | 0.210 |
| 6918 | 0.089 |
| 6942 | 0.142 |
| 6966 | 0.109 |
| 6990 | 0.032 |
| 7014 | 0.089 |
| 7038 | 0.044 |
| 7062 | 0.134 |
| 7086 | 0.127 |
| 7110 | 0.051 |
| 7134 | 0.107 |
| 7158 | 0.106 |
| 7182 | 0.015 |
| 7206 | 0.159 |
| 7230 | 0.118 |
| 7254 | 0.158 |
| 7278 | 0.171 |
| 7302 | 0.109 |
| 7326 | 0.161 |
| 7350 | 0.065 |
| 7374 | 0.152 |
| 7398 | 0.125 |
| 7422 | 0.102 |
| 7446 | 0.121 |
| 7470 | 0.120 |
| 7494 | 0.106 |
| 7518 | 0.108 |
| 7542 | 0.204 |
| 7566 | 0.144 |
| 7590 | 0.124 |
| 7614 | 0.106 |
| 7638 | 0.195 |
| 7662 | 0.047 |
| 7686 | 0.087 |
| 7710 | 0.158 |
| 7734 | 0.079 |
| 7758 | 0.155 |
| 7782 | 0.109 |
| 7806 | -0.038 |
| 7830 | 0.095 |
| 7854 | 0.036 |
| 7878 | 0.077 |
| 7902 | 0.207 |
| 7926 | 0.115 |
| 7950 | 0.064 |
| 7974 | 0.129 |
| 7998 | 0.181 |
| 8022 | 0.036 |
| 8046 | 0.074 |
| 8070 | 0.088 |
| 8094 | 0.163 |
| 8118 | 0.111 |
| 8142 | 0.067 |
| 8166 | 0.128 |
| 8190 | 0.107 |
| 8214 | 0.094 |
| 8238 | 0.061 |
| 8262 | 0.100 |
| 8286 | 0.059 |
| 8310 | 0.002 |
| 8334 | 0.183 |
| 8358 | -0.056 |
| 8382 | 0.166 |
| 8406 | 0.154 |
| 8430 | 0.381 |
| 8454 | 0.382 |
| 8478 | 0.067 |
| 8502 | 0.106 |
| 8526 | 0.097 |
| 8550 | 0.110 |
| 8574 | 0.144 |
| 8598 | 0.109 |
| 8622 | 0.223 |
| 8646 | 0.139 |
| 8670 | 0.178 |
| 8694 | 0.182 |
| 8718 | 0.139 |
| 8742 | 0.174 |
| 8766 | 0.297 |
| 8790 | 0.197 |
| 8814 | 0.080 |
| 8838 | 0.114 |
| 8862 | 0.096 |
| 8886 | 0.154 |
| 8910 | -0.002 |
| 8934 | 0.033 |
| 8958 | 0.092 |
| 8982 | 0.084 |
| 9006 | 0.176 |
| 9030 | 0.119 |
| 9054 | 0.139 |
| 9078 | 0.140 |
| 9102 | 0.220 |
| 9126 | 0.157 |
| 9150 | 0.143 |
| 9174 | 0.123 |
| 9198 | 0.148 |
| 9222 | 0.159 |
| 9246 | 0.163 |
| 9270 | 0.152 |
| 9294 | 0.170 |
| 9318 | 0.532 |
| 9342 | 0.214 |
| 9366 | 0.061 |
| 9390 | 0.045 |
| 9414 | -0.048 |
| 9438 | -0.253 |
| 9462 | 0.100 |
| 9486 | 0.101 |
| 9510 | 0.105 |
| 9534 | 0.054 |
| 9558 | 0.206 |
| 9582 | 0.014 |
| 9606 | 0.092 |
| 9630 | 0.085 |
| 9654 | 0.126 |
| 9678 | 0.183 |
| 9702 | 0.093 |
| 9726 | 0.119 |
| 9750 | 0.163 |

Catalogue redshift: 1.265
